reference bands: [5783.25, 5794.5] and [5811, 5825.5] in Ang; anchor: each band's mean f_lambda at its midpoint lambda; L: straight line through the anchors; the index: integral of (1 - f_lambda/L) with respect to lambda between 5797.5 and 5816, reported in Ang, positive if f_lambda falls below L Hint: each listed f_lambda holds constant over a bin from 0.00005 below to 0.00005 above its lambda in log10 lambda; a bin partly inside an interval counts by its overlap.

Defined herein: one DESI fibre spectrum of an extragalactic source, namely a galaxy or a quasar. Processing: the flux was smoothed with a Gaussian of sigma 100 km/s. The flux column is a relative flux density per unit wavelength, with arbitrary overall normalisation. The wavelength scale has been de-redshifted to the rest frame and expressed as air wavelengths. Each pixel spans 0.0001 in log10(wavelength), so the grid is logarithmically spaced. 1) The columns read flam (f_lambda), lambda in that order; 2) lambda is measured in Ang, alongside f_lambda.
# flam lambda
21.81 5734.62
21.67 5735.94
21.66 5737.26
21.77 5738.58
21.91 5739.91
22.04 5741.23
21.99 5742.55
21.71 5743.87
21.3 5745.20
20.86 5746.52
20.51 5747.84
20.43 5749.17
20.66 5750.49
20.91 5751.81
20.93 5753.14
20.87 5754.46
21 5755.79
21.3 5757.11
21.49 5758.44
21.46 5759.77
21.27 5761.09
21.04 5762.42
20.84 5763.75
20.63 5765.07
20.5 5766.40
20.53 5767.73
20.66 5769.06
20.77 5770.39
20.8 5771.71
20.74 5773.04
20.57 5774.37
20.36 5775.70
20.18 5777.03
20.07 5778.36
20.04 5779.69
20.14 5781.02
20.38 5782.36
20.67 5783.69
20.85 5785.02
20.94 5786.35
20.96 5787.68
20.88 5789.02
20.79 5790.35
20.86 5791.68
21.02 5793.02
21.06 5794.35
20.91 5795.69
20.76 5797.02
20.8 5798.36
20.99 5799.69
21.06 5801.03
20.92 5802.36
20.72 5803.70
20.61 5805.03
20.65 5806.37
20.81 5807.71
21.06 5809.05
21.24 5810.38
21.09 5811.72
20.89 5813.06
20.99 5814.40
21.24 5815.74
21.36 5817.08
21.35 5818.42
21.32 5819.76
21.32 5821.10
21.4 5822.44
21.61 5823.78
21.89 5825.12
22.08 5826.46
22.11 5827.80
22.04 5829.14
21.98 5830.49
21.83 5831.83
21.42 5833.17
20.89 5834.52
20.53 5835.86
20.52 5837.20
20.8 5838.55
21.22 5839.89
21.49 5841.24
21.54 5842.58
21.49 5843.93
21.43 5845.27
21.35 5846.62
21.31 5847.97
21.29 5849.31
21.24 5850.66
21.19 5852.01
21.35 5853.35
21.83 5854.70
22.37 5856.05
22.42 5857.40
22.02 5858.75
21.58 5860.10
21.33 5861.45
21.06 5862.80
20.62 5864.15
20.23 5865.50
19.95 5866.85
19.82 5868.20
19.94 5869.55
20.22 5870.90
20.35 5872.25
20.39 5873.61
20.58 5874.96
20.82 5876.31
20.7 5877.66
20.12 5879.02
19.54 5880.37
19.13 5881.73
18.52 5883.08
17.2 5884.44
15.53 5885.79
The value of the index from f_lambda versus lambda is 0.2 Ang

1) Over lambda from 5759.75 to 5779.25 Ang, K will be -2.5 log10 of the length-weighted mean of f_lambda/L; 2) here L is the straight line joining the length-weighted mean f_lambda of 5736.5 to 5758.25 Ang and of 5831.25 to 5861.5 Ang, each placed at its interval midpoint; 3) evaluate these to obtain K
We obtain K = 0.03 mag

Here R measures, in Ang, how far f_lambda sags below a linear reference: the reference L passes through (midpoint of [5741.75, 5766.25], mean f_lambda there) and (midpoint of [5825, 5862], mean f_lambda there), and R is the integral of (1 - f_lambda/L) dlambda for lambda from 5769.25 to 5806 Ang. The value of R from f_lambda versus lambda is 0.92 Ang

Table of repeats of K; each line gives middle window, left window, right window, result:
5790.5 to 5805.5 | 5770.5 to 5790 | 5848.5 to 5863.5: 0.00 mag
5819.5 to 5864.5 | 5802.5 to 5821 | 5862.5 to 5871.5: -0.05 mag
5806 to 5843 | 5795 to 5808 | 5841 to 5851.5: -0.01 mag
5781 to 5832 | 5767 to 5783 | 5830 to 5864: -0.01 mag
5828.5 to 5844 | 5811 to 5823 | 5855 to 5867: 0.00 mag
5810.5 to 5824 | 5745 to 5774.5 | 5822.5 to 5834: 0.02 mag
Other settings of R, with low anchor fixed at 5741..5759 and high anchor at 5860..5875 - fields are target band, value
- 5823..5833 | -0.6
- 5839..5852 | -0.5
